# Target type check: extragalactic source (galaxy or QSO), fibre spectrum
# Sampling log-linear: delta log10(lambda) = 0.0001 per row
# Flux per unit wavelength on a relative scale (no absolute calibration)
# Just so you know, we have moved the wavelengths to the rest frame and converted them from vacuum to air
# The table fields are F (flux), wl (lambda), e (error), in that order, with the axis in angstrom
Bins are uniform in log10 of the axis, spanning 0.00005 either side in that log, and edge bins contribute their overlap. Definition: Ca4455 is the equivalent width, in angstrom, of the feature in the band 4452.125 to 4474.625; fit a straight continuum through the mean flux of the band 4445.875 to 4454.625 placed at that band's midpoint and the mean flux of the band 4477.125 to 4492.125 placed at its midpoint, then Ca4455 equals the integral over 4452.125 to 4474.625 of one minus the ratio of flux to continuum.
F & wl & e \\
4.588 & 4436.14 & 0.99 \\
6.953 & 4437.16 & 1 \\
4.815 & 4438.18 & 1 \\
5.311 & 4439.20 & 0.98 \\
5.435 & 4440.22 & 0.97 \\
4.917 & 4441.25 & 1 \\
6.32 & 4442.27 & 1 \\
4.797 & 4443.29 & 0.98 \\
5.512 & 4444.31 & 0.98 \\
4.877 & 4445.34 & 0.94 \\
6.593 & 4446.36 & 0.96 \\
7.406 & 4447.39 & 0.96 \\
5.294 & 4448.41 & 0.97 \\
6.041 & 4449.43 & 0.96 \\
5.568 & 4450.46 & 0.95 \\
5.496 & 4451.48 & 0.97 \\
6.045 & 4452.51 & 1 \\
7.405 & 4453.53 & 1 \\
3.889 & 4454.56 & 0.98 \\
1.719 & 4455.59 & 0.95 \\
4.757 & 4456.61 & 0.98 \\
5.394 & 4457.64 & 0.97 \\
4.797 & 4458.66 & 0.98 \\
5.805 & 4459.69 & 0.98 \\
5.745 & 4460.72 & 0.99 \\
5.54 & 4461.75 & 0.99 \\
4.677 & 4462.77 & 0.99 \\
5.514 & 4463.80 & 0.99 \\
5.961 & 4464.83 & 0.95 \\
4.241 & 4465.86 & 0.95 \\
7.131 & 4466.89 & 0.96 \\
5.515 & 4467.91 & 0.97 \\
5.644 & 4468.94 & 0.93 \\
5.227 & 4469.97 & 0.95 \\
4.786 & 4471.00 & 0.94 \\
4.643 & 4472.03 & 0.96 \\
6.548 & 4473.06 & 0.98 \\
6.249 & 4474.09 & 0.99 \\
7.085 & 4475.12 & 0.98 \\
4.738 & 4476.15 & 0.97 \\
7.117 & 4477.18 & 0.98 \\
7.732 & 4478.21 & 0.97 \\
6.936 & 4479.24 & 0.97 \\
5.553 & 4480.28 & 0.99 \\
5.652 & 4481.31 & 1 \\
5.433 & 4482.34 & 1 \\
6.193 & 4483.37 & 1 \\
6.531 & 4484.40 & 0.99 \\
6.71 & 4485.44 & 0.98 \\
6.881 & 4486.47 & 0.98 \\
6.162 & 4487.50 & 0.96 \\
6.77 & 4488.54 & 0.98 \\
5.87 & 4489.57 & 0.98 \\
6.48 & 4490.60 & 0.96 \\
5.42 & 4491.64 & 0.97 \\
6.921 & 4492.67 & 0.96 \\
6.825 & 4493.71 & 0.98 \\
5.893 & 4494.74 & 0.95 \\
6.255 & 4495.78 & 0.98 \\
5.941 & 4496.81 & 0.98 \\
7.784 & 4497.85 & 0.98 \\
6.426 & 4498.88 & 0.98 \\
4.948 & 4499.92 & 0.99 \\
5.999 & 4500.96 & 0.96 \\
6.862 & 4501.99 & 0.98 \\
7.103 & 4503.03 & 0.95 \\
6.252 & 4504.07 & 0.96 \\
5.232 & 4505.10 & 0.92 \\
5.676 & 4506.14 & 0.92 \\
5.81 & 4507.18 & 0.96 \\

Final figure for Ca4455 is 3.10 angstrom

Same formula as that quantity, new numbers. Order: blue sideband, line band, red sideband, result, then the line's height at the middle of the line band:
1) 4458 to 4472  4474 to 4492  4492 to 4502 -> -1.2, 5.93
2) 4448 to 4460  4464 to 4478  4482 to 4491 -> 0.0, 5.79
